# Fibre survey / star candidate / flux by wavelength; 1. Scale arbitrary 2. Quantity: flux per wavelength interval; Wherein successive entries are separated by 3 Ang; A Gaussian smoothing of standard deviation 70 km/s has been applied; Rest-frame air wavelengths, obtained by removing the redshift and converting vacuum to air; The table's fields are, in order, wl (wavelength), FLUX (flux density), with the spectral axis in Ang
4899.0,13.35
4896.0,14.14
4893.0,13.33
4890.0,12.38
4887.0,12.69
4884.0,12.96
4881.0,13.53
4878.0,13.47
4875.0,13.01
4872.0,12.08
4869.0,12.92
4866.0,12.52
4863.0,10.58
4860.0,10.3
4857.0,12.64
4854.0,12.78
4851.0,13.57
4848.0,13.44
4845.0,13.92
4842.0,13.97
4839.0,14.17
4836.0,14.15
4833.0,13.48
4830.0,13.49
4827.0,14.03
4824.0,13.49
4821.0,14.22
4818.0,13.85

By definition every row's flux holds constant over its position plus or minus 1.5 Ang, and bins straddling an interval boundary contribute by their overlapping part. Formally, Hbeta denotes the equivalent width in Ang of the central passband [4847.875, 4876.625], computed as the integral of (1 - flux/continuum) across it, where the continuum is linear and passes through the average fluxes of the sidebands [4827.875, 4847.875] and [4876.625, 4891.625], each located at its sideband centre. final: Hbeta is 2.28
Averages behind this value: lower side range 13.8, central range 12.3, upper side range 13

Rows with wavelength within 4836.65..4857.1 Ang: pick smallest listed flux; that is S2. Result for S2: 12.64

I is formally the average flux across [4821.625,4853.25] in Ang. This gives 13.8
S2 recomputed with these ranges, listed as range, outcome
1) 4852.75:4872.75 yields 10.3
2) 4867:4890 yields 12.08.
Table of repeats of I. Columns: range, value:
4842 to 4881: 12.7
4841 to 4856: 13.5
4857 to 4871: 11.7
